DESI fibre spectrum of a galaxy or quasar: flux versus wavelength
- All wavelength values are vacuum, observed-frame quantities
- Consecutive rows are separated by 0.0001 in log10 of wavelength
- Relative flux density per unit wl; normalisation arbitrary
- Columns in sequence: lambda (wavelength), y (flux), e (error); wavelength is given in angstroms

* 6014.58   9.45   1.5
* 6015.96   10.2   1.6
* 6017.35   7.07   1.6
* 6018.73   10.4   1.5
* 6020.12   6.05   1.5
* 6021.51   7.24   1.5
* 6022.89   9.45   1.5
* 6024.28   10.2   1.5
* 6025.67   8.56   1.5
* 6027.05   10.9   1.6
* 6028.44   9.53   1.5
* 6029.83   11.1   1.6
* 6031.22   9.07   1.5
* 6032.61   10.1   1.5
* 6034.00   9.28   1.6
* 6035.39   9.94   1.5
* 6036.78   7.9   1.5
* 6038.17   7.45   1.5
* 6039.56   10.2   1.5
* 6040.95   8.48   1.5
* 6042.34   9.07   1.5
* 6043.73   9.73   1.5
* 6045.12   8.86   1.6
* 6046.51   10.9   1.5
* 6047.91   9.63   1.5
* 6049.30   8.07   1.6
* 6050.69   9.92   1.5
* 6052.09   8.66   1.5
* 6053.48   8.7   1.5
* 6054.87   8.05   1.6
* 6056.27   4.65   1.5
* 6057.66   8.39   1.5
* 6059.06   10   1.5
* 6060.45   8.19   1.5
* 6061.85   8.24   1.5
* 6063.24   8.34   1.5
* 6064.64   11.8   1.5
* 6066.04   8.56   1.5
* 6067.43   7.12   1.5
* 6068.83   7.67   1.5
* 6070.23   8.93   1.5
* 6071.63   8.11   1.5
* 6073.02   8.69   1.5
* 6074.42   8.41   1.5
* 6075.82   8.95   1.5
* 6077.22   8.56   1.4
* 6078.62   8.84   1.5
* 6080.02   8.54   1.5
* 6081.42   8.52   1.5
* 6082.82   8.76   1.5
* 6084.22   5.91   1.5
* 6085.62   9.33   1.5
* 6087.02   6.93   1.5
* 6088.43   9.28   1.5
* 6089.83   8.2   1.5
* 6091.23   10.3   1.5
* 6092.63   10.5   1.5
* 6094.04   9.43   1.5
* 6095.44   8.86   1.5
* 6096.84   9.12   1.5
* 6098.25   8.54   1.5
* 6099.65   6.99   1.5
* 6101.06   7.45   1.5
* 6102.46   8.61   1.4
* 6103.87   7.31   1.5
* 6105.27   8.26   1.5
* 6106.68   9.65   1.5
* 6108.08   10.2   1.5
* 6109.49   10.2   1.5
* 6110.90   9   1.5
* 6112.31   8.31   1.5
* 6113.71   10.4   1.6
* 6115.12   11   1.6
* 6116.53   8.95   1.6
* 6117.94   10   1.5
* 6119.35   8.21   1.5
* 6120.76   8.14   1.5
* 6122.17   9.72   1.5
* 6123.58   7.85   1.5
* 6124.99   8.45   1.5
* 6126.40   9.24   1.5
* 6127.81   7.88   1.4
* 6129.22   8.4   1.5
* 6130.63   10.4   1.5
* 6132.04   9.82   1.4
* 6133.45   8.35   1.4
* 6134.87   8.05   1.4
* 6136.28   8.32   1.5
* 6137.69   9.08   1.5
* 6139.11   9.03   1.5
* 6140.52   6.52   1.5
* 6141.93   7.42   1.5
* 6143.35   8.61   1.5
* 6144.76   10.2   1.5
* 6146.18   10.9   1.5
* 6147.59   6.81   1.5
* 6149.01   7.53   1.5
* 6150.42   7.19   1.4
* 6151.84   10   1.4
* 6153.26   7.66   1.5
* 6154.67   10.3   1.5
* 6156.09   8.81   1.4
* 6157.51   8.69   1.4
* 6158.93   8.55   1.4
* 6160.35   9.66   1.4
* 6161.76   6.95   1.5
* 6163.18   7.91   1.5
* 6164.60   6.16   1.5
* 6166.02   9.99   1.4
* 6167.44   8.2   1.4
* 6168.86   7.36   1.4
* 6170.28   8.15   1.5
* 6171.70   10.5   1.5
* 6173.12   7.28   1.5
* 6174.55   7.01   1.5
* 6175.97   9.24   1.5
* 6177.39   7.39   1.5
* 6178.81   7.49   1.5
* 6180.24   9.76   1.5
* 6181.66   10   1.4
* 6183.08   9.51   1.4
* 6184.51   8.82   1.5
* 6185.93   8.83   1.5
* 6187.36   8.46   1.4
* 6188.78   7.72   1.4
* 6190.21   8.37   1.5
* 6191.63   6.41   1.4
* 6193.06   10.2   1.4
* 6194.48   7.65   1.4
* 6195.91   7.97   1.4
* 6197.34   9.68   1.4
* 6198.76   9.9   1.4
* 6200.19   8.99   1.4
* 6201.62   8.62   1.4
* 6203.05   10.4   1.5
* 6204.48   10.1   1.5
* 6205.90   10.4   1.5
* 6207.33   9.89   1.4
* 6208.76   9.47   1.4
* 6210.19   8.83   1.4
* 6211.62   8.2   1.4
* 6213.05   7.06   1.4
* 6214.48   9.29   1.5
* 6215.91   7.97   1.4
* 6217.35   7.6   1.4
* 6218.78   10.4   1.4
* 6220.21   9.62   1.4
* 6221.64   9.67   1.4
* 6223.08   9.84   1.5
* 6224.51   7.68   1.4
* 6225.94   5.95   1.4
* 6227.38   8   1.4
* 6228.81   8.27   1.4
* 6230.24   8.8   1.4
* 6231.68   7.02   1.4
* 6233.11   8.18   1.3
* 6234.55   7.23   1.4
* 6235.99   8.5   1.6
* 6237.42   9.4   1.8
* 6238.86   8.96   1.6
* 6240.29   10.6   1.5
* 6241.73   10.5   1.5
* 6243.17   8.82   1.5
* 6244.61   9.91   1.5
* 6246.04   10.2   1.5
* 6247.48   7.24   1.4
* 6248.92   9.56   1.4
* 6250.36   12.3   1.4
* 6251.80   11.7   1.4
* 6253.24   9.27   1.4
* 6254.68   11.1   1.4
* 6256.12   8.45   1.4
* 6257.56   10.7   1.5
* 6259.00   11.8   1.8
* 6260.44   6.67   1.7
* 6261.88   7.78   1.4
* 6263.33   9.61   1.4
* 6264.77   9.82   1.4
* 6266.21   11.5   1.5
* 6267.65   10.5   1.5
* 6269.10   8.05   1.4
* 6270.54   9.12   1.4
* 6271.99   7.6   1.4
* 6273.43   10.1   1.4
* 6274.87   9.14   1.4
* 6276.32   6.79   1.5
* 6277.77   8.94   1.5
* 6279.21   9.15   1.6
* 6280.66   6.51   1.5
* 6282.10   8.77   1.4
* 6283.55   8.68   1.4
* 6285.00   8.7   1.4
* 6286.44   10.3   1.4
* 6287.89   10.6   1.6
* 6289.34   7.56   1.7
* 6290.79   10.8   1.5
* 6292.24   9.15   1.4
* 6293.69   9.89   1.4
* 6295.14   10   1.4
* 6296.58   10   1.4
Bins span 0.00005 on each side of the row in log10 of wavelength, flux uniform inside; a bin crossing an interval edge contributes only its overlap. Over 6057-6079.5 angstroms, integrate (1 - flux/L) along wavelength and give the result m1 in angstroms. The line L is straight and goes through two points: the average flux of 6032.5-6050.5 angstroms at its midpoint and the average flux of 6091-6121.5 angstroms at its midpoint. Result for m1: 1.13 angstroms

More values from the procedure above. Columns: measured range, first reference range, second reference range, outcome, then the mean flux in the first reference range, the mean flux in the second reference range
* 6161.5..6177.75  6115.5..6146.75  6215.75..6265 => 1.6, 8.81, 9.12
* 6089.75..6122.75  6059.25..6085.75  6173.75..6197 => -2.3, 8.51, 8.44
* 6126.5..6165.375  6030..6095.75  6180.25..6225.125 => 1.7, 8.78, 8.97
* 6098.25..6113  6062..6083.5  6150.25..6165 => -0.1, 8.64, 8.44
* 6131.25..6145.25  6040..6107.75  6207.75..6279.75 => 0.4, 8.64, 9.06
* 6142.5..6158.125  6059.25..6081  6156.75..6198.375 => -0.6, 8.63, 8.42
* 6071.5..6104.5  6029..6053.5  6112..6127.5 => 2.4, 9.3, 9.1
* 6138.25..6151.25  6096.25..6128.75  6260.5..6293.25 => 0.9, 8.84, 9.01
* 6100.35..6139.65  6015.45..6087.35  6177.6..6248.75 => -0.6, 8.78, 8.82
